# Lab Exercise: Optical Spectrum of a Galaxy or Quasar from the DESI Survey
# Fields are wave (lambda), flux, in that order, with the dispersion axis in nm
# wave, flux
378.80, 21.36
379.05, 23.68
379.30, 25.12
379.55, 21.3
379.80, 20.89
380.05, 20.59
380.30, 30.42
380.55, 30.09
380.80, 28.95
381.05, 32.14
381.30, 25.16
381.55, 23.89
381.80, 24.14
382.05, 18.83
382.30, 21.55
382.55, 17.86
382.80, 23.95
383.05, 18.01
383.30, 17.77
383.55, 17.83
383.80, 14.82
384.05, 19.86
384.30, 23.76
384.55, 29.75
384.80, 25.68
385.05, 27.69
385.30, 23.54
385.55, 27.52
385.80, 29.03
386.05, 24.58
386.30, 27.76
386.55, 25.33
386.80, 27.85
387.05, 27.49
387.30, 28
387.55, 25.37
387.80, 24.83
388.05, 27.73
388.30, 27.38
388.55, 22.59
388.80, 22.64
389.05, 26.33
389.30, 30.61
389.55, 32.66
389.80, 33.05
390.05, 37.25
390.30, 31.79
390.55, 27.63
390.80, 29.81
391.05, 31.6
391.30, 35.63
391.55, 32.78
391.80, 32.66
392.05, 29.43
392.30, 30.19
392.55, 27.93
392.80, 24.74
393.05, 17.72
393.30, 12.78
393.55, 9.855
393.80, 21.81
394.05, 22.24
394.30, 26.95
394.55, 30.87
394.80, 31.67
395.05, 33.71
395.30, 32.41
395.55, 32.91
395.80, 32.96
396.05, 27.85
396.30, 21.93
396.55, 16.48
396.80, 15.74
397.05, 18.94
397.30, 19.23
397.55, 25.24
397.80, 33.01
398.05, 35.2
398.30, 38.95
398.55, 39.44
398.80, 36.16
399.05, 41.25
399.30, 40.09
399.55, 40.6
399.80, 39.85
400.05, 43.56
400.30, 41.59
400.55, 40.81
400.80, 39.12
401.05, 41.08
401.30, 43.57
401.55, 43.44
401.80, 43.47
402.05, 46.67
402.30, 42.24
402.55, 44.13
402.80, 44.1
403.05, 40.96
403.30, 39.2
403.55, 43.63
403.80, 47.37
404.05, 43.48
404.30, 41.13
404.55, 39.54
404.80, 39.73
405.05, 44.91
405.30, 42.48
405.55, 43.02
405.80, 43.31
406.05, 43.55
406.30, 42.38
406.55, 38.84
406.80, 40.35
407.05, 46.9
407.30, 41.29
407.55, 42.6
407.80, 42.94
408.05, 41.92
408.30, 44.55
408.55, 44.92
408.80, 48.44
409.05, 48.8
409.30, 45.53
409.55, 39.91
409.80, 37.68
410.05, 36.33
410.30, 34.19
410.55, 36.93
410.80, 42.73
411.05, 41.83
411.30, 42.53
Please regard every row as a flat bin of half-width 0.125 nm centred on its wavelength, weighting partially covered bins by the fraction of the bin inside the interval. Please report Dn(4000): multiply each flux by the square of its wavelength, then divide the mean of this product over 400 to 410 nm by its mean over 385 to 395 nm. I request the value 1.69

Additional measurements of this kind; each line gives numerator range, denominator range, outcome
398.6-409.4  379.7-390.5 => 1.83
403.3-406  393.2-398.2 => 1.77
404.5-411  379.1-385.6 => 2.04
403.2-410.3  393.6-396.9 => 1.70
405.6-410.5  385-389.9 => 1.73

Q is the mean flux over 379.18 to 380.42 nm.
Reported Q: 23.6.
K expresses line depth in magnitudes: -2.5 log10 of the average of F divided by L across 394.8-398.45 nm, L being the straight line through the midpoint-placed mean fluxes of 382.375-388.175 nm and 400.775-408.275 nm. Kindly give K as 0.255 mag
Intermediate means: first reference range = 24.2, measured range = 27.7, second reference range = 42.7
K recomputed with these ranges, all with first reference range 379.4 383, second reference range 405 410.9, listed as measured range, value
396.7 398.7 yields 0.24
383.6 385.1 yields 0.14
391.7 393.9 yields 0.36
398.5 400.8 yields -0.10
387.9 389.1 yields 0.15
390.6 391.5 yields -0.04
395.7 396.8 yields 0.41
